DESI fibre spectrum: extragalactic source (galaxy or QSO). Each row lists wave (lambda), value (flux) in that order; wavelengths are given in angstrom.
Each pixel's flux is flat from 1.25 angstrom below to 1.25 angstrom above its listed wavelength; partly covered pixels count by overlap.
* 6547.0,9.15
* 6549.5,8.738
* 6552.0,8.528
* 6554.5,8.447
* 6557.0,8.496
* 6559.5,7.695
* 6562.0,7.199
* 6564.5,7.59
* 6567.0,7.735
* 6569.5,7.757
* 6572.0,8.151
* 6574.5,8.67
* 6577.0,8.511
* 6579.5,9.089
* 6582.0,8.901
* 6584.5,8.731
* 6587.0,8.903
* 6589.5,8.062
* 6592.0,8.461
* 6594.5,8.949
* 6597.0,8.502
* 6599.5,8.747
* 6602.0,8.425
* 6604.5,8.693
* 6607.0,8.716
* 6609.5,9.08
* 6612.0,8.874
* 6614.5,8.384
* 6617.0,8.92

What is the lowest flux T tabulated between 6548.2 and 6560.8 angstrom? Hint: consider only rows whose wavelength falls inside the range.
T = 7.695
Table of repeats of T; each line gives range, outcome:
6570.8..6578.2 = 8.151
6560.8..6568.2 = 7.199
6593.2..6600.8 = 8.502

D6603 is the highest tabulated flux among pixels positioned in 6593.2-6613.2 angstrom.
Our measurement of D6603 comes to 9.08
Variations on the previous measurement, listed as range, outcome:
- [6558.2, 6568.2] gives 7.735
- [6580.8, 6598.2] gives 8.949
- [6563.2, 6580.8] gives 9.089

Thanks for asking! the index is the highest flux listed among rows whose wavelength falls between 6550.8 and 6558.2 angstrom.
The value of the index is 8.528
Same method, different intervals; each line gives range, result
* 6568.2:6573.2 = 8.151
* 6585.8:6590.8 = 8.903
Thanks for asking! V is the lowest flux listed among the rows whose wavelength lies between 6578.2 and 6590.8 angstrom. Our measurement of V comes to 8.062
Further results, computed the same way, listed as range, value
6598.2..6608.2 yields 8.425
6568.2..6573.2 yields 7.757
